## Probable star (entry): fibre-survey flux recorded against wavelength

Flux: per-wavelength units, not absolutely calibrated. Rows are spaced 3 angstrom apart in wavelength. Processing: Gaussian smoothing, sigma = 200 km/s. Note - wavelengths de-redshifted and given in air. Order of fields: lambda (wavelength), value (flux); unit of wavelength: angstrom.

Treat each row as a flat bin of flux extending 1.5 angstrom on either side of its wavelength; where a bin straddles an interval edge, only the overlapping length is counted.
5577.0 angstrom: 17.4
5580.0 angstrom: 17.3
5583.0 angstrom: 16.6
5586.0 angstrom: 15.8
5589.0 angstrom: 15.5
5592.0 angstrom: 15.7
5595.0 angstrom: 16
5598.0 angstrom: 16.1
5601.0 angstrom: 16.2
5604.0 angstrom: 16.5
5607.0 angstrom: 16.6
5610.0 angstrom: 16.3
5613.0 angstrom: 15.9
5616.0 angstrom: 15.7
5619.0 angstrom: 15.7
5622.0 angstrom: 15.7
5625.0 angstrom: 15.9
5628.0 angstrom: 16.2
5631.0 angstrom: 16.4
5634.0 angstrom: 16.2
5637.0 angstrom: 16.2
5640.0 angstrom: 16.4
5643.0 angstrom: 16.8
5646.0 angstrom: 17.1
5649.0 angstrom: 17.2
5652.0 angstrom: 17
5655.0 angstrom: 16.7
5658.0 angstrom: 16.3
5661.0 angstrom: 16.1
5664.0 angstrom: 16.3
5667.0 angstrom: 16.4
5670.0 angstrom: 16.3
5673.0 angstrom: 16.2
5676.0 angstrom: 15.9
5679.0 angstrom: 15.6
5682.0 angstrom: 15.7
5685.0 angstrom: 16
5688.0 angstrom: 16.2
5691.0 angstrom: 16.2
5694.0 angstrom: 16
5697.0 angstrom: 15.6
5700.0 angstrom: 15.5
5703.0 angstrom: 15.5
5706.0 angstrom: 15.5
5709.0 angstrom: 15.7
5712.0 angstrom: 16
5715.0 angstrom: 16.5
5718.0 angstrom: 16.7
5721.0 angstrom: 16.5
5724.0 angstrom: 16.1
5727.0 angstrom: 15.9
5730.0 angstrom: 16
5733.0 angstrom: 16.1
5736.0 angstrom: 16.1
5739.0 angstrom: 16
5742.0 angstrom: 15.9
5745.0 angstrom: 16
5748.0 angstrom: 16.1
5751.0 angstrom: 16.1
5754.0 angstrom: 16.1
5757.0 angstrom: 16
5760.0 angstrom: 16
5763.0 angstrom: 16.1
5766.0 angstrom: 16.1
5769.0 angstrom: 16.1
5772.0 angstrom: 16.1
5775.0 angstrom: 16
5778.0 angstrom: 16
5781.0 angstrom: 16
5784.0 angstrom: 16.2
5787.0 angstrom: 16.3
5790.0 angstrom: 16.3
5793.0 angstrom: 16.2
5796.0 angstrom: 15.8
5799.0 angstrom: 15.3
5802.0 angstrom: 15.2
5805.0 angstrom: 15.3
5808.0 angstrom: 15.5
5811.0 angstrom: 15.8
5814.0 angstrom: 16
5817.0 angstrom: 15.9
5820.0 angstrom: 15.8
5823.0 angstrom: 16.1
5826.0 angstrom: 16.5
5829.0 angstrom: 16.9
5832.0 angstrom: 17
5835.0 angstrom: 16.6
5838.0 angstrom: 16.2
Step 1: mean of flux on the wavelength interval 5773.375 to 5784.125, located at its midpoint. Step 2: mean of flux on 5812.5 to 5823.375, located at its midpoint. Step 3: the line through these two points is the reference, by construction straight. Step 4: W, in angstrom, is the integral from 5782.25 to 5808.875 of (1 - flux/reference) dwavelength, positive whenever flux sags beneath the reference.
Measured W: 0.3 angstrom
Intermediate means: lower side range 16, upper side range 15.9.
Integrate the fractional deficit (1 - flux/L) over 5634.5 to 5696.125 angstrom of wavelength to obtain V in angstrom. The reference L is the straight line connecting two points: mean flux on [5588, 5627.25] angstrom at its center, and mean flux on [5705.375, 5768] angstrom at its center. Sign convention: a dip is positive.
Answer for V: -1.1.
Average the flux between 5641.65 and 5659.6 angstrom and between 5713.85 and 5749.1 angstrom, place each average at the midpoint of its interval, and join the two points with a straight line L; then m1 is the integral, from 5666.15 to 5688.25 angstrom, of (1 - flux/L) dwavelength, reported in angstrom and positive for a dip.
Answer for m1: 0.8 angstrom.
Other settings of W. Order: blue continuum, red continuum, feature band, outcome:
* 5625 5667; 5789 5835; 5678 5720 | 1.08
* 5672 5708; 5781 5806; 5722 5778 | -0.75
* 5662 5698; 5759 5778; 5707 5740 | -0.18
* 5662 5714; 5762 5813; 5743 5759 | -0.15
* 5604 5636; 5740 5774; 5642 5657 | -0.81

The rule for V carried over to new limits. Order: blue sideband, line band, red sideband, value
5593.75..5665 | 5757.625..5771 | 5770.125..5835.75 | 0.02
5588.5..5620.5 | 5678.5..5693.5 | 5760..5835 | 0.06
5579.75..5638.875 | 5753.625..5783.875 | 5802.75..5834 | 0.04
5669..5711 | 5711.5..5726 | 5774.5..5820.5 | -0.48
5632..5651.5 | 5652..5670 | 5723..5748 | 0.13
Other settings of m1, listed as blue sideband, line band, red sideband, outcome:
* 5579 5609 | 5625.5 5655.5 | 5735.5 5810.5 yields -0.8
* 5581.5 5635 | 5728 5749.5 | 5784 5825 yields -0.2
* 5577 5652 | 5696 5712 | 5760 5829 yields 0.5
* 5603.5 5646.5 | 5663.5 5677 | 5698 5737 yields -0.1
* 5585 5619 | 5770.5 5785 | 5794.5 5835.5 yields -0.1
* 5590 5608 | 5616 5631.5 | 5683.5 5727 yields 0.2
